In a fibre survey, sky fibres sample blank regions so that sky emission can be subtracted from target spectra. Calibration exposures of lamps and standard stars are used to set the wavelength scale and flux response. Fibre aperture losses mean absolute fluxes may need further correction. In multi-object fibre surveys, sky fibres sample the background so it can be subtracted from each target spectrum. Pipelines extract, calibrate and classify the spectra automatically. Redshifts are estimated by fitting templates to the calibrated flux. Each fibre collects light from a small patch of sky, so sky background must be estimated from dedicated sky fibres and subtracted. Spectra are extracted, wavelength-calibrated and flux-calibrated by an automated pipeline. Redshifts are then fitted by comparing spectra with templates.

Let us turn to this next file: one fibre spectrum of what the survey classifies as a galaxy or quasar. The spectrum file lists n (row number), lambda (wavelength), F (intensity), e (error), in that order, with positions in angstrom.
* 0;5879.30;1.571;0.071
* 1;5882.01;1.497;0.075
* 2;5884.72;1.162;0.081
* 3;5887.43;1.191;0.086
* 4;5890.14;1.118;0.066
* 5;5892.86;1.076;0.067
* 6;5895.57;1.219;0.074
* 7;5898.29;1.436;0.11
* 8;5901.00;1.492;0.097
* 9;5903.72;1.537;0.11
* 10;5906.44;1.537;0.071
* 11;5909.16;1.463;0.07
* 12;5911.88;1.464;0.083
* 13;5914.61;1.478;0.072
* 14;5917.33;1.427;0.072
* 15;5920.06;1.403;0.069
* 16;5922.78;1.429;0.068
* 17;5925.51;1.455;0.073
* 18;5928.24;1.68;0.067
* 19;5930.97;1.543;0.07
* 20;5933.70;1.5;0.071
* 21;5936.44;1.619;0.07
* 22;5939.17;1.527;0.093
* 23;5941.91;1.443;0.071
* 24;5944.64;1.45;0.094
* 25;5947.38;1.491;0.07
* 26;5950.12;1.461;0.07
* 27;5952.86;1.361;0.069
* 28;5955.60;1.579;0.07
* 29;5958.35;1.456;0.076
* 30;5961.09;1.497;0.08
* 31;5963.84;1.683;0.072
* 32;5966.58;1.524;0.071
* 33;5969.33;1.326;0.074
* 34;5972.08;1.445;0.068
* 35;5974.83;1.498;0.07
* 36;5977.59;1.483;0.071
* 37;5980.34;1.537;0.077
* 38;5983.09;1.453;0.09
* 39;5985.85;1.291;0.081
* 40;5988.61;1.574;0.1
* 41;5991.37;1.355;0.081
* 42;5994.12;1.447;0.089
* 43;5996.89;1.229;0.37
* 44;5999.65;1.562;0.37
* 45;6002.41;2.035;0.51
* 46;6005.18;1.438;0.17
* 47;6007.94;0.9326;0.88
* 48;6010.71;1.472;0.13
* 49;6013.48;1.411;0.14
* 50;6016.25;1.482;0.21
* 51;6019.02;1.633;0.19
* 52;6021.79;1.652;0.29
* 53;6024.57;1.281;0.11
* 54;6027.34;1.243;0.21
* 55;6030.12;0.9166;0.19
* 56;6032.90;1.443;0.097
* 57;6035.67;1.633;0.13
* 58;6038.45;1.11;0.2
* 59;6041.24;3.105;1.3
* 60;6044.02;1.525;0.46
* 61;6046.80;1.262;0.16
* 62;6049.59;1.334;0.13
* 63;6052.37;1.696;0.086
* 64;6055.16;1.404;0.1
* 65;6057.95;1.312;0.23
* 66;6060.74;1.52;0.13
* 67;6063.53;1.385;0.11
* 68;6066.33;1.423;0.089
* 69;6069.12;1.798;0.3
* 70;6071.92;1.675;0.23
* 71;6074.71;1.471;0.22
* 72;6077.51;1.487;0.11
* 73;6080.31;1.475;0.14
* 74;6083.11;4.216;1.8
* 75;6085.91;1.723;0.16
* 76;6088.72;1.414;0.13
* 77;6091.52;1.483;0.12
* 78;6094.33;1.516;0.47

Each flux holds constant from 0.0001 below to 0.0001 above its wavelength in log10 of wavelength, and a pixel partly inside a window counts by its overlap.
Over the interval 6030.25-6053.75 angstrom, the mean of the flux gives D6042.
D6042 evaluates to 1.6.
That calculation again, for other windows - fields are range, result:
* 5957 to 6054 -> 1.48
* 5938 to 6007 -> 1.48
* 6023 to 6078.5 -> 1.5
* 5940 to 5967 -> 1.49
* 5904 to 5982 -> 1.49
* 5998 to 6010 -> 1.49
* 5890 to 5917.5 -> 1.4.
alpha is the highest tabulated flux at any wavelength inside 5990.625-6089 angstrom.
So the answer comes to 4.216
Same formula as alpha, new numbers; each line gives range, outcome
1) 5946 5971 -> 1.683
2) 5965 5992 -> 1.574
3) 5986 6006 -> 2.035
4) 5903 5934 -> 1.68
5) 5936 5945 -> 1.619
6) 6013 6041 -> 1.652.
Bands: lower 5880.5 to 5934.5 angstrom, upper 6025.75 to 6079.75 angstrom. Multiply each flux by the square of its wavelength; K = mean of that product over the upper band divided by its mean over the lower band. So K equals 1.13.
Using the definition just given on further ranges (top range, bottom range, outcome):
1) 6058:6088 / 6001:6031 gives 1.29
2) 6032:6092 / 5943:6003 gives 1.17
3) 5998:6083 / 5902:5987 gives 1.07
